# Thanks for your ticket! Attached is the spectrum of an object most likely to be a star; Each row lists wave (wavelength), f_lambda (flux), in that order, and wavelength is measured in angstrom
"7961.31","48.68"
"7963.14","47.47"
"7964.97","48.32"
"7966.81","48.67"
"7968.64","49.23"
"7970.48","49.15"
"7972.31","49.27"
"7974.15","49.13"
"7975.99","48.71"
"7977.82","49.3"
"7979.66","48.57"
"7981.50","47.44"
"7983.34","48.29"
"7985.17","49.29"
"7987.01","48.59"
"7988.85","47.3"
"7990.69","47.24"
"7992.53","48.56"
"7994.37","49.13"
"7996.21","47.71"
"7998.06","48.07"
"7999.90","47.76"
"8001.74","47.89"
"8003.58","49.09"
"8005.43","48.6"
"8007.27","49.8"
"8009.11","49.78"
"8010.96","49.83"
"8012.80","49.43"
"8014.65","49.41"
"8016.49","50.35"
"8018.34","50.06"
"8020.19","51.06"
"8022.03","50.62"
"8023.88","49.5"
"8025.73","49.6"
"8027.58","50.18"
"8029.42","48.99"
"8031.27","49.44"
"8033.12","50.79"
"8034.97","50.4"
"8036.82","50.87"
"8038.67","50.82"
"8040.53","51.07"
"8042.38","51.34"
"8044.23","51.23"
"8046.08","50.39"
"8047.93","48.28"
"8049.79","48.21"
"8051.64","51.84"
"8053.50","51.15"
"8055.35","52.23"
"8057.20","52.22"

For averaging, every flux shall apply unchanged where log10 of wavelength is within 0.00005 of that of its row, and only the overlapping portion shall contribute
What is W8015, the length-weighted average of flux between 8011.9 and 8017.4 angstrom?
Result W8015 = 49.7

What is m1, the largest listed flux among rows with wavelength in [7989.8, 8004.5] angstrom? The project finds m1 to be 49.13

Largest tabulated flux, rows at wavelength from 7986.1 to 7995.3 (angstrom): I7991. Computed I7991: 49.13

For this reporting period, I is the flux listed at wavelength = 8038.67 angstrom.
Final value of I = 50.82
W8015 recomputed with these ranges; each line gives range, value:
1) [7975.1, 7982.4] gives 48.5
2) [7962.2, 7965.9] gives 47.9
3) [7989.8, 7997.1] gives 48.2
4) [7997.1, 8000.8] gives 47.8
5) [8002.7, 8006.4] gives 48.8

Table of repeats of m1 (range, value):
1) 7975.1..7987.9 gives 49.3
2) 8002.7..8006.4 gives 49.09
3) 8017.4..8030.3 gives 51.06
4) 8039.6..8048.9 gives 51.34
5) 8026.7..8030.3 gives 50.18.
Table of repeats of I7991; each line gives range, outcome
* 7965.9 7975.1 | 49.27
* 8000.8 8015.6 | 49.83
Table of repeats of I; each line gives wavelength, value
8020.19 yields 51.06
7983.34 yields 48.29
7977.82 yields 49.3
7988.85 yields 47.3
